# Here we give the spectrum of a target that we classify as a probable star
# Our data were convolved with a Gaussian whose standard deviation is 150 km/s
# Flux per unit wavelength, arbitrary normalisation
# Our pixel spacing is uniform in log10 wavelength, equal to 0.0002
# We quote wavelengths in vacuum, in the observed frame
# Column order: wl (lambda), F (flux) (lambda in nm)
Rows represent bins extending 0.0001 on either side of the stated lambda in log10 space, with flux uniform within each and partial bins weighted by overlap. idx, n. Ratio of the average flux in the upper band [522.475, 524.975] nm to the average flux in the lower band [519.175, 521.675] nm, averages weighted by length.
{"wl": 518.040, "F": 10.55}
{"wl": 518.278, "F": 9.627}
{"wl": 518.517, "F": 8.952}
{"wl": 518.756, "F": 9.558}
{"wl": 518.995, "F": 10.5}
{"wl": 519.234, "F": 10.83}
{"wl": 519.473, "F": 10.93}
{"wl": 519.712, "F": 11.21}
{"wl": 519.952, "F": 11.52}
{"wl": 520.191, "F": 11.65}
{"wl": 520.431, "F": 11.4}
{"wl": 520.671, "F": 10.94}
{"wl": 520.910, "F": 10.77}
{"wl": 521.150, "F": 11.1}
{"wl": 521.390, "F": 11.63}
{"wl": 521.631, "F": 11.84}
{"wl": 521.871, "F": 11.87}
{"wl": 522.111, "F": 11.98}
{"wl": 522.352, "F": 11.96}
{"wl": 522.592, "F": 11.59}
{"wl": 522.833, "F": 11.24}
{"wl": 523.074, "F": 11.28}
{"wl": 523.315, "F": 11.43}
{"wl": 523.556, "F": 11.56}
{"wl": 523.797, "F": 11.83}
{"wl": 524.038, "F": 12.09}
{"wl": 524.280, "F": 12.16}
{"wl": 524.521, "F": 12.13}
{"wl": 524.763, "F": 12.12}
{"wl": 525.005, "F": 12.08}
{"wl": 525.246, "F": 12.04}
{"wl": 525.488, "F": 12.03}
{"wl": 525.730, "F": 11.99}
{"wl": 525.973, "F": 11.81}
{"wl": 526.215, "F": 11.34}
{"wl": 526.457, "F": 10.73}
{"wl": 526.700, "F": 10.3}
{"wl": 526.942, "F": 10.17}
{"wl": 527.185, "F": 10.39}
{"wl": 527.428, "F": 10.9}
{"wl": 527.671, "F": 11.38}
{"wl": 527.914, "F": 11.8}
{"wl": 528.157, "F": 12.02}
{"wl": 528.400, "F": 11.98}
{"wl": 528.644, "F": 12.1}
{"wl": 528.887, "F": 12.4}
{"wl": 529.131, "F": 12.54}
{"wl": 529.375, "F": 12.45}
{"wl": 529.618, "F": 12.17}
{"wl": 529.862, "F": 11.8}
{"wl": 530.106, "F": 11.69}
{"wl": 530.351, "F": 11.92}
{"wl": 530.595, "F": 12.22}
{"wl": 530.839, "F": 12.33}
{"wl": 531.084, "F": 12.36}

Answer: 1.0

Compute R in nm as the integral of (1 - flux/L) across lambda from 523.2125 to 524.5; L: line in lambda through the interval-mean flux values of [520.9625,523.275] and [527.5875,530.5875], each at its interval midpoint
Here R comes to -0.02 nm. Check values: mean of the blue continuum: 11.6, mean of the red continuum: 12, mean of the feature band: 11.8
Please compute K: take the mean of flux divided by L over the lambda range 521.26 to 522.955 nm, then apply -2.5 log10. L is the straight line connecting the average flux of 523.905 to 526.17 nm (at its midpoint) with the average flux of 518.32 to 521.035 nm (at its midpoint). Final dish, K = -0.04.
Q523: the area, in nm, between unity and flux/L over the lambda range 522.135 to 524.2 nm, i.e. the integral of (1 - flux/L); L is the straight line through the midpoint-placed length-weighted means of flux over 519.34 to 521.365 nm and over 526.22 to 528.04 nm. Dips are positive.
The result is -0.110 nm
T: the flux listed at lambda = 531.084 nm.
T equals 12.36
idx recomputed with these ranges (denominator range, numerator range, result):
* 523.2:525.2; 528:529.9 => 1.02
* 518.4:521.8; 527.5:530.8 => 1.10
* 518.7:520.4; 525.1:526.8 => 1.05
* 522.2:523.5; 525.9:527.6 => 0.94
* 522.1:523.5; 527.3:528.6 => 1.01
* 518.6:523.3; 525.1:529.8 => 1.03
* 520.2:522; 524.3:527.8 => 1.00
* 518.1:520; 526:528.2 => 1.06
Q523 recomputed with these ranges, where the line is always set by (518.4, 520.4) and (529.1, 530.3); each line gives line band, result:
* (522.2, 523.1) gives -0.04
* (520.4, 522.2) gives -0.08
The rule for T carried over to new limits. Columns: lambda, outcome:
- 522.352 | 11.96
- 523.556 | 11.56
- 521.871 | 11.87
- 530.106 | 11.69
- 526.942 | 10.17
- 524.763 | 12.12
